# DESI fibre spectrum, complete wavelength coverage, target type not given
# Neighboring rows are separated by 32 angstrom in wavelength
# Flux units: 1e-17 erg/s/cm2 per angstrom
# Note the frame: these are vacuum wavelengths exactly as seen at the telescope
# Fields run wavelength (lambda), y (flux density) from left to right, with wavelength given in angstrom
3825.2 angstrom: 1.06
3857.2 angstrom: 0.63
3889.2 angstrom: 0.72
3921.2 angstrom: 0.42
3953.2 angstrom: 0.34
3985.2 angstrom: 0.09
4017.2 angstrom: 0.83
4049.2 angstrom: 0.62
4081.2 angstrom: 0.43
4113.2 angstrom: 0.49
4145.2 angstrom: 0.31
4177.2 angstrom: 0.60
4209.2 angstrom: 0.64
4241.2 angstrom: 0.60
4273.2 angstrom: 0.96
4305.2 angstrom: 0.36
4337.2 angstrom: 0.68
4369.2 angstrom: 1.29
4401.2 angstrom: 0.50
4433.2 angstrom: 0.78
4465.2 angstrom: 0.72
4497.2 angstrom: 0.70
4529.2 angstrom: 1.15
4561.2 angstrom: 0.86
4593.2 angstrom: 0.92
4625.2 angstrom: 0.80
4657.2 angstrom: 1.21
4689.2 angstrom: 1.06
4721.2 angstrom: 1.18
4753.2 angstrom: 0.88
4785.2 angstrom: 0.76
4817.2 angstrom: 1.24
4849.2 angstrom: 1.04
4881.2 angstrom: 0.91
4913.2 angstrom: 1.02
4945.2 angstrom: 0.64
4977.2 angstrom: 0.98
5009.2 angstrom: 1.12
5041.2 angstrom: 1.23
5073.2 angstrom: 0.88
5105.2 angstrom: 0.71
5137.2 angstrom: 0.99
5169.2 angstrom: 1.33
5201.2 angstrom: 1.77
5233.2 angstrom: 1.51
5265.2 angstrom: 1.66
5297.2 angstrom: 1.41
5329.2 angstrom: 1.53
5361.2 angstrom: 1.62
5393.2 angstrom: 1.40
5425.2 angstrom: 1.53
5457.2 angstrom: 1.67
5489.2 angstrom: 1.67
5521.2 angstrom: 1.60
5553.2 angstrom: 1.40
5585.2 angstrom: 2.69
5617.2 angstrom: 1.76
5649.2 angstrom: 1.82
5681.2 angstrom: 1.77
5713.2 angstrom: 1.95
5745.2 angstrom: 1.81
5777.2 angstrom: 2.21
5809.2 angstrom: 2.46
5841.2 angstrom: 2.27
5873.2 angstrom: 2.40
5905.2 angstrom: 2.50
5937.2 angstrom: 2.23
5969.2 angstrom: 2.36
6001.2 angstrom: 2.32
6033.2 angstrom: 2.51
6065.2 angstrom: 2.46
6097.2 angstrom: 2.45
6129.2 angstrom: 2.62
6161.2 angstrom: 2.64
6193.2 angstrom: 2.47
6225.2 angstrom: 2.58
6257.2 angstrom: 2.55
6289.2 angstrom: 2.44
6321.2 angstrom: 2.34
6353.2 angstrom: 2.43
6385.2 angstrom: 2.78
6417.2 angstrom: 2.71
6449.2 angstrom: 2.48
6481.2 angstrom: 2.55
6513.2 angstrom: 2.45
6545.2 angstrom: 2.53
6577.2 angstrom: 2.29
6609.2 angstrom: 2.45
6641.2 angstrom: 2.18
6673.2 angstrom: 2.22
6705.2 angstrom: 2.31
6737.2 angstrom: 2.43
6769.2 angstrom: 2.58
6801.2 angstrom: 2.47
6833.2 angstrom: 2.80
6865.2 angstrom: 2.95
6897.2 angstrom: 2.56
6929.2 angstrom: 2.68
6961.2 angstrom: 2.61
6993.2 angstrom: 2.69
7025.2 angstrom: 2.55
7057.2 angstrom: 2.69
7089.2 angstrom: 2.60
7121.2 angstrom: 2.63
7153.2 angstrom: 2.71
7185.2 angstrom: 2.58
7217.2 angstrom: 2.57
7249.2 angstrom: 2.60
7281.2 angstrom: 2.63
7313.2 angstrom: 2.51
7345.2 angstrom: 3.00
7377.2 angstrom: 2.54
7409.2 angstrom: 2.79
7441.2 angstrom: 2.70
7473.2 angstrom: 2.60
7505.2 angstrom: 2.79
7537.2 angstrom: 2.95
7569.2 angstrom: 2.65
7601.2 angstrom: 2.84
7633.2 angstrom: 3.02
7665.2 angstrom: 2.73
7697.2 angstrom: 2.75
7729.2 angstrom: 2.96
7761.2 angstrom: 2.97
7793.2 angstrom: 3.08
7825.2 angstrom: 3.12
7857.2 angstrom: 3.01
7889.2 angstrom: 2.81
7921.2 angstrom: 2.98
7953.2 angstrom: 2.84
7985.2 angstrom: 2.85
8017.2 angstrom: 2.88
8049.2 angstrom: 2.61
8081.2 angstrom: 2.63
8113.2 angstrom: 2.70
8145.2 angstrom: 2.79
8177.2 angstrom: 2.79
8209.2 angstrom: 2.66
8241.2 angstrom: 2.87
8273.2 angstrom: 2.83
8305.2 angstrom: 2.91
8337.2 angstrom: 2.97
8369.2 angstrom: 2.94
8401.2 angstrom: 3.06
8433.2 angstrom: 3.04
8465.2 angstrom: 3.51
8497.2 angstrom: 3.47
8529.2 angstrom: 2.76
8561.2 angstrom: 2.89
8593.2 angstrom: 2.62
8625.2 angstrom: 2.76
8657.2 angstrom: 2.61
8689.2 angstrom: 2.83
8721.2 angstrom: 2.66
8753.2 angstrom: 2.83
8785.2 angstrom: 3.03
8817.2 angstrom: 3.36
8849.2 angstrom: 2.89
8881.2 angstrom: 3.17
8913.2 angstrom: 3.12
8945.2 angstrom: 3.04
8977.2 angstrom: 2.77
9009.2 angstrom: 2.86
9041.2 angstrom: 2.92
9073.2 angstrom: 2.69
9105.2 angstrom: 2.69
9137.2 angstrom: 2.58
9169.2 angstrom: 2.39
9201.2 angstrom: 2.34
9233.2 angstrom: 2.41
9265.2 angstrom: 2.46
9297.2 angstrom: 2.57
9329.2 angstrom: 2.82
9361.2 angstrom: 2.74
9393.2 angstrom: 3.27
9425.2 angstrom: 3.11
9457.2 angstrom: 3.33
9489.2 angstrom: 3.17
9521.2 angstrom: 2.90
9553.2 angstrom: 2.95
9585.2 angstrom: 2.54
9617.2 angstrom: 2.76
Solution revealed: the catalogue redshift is 0.29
